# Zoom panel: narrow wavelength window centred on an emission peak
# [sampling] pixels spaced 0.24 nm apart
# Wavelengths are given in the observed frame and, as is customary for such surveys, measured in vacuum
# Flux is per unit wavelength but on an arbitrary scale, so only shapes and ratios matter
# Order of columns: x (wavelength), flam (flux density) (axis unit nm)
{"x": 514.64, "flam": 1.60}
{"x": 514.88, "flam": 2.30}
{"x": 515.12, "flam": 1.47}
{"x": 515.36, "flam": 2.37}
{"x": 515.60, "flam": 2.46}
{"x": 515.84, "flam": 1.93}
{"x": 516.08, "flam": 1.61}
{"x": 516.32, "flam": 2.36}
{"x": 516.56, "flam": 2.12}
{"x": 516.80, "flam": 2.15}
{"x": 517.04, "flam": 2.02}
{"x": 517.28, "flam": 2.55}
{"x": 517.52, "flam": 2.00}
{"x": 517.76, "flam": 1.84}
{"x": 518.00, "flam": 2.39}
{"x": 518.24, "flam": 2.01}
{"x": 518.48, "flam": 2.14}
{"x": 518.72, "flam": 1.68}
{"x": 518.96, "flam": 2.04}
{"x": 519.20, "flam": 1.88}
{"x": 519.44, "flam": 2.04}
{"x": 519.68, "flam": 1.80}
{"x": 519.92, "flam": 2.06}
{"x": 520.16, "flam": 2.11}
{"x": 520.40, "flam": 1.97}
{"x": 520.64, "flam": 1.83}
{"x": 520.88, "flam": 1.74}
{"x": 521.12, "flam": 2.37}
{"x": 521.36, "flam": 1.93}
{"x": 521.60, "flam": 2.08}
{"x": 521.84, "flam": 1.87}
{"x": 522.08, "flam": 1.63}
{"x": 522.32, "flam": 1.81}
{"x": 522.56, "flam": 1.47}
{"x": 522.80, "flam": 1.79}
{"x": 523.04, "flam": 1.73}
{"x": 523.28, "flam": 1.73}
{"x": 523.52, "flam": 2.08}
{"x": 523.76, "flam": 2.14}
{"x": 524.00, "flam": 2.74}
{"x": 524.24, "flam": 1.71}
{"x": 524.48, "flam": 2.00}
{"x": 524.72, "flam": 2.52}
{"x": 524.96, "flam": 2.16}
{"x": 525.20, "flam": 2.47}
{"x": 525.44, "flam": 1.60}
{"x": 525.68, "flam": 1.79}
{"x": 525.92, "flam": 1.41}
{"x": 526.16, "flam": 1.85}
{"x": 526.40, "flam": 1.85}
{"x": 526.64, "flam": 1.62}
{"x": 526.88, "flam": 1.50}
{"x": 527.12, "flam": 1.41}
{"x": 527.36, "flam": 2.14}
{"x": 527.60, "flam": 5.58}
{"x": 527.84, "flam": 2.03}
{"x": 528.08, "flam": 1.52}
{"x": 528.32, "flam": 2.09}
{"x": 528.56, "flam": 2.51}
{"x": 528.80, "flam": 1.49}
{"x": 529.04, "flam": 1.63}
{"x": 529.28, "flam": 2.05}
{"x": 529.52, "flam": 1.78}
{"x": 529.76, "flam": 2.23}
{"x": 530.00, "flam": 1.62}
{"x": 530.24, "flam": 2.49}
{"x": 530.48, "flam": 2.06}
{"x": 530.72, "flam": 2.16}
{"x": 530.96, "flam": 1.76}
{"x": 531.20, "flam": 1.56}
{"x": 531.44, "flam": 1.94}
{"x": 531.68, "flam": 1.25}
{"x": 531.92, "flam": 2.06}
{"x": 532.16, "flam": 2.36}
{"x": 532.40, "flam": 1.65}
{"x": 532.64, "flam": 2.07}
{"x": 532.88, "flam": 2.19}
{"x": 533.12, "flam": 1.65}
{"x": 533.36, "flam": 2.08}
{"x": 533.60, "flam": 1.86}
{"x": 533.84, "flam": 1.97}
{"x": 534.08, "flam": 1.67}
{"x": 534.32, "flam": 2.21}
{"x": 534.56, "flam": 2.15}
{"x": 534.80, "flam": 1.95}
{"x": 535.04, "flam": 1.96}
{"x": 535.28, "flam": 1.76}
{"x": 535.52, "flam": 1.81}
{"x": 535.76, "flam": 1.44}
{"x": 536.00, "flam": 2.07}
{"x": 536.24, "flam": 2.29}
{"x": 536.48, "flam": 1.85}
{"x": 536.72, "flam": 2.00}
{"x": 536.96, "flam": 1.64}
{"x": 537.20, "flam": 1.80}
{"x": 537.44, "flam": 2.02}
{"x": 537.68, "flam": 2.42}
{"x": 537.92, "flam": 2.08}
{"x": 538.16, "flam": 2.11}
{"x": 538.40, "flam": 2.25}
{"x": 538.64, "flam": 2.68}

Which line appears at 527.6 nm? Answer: H-gamma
